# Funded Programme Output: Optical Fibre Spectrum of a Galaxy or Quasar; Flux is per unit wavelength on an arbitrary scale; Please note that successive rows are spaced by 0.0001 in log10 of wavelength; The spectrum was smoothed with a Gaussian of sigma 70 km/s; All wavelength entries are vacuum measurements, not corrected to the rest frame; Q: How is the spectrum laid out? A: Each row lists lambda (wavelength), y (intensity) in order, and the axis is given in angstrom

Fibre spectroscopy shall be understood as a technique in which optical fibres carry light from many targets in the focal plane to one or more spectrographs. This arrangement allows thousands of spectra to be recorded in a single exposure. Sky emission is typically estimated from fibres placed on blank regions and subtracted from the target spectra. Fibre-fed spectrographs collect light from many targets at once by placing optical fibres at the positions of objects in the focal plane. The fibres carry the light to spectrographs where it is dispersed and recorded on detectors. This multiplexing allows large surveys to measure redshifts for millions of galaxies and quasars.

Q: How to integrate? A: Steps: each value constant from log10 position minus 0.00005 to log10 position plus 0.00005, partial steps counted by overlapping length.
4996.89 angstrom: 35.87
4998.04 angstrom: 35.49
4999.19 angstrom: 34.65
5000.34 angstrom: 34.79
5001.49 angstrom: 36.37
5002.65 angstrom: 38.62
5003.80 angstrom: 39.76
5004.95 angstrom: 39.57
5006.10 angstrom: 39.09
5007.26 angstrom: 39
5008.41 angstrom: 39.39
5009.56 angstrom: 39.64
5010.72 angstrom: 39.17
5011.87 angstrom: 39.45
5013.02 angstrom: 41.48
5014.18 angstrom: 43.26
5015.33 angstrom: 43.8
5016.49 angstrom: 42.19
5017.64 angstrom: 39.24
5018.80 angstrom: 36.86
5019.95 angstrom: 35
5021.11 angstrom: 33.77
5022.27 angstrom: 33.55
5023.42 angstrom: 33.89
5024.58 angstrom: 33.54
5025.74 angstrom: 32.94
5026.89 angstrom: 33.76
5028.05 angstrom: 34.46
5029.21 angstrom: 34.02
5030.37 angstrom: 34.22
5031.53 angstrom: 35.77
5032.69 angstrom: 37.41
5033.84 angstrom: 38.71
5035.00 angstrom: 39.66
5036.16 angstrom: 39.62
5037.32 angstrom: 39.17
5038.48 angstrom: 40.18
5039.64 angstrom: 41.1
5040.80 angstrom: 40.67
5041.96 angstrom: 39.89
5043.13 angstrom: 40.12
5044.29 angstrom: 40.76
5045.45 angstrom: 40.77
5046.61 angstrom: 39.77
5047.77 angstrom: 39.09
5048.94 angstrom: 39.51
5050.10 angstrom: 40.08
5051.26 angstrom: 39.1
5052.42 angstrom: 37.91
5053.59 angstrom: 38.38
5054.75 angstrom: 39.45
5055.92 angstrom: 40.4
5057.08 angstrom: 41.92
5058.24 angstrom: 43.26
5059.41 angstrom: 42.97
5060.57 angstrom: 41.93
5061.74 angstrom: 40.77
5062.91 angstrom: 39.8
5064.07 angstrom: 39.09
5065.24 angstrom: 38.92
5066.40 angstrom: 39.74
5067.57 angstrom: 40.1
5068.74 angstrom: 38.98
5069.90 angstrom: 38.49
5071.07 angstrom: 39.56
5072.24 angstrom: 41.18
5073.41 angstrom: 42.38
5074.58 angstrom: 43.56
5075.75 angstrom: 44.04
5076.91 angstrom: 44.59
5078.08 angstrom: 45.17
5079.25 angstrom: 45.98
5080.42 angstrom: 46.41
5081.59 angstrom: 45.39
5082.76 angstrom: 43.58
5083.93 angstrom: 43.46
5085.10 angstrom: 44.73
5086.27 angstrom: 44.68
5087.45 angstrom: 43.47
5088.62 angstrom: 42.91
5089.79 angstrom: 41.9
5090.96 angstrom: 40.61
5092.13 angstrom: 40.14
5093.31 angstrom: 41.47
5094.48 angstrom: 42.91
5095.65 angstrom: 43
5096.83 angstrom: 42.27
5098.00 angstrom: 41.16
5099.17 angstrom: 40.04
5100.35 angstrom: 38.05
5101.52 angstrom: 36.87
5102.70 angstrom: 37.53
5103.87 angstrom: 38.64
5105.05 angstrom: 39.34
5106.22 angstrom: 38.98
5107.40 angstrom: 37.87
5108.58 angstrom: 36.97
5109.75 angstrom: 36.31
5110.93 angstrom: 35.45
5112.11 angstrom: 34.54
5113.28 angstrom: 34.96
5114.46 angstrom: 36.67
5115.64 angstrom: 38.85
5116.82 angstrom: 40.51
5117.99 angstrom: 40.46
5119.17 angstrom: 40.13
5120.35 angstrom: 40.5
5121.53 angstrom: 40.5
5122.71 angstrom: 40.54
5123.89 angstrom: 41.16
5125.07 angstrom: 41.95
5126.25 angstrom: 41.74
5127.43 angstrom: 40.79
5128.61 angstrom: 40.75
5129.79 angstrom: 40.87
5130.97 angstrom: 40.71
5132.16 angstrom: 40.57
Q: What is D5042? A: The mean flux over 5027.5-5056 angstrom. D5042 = 38.8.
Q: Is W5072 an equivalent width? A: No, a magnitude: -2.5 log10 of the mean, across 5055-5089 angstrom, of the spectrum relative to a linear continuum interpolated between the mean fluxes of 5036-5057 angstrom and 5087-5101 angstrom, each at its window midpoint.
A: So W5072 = -0.041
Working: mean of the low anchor 39.8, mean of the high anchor 41.5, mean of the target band 42.3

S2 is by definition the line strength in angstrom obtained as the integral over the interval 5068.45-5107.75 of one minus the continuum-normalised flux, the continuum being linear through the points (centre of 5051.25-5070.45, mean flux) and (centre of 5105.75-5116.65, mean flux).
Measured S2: -3.5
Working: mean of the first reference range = 40.1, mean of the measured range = 41.8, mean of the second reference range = 36.8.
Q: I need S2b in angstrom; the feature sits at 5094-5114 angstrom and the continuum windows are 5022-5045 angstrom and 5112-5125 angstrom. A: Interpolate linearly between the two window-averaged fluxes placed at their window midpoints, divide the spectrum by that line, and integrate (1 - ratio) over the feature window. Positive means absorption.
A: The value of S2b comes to 0.2 angstrom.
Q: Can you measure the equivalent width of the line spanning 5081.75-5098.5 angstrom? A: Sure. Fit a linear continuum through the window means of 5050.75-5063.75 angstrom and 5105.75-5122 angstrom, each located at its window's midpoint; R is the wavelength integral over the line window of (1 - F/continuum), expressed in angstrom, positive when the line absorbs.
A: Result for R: -1.5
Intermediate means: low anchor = 40.5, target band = 42.7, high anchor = 38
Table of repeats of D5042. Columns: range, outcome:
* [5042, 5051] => 40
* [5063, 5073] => 39.6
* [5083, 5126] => 40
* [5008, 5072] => 38.9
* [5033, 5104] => 41.1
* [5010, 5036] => 37.2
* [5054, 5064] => 41.2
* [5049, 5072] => 40.1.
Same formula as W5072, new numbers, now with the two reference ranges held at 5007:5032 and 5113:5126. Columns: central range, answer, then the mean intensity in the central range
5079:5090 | -0.14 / 44.3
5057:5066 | -0.08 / 41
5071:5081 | -0.14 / 43.9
